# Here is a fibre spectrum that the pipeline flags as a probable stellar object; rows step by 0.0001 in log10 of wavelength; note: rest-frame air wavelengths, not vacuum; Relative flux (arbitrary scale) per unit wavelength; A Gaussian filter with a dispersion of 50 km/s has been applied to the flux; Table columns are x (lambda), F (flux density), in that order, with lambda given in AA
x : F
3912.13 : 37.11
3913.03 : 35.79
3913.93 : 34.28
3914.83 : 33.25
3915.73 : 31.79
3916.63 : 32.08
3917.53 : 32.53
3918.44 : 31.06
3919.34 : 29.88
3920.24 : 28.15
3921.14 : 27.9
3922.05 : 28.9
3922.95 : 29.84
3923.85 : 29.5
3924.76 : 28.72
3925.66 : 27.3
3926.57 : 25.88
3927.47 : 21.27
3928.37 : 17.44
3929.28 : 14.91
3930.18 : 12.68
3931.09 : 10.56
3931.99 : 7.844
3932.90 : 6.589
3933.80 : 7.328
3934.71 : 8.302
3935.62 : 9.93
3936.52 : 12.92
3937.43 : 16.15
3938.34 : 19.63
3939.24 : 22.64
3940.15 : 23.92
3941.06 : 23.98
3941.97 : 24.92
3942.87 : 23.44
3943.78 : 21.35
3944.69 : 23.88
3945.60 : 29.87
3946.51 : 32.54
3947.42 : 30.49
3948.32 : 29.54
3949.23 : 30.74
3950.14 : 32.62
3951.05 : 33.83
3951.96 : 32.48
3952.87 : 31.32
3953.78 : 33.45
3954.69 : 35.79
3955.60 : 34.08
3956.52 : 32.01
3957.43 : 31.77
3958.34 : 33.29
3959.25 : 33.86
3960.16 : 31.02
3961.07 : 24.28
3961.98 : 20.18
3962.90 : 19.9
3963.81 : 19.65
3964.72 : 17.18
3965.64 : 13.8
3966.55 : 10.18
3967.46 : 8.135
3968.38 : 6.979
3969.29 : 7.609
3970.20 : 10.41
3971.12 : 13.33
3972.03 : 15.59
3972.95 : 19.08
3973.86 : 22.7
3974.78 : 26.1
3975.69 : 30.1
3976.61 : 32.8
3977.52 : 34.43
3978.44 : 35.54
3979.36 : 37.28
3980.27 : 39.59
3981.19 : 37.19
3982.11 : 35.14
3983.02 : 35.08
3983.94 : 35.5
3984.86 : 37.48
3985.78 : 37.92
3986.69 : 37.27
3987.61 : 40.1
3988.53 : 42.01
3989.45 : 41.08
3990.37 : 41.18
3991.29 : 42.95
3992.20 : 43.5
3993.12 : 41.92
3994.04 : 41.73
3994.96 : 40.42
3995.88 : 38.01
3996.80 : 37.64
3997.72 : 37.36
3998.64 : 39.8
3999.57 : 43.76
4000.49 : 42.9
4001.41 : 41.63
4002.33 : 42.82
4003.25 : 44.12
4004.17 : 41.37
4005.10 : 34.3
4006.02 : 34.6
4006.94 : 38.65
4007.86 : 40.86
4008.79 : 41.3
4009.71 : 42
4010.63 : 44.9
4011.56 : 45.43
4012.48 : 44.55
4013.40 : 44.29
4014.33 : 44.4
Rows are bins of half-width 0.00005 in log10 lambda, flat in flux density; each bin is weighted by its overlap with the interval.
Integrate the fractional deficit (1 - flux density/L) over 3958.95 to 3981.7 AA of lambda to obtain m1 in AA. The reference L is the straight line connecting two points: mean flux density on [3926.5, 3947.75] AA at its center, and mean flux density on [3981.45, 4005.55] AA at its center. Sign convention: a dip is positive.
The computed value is 6.3 AA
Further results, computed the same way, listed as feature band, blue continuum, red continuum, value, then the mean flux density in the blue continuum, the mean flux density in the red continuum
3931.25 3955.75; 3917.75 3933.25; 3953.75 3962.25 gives 3.9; 22.5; 31.1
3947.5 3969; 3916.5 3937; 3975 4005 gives 2.5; 20.7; 38.9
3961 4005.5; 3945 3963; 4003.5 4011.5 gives 6.1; 30.8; 40.1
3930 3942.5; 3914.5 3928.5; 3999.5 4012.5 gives 6.5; 28.7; 41.4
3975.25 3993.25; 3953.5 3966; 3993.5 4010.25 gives -1.6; 27.2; 40.2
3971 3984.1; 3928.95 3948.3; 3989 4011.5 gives 1.1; 18.6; 40.9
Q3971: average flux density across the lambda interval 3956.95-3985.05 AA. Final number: 24.9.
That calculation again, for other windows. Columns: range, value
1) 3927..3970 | 21.8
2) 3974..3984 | 34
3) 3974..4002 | 38.1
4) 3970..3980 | 25.9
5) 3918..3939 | 19.7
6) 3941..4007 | 31.2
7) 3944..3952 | 30.3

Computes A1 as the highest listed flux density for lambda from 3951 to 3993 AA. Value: 43.5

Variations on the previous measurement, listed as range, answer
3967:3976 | 30.1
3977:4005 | 44.12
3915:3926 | 32.53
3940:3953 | 33.83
